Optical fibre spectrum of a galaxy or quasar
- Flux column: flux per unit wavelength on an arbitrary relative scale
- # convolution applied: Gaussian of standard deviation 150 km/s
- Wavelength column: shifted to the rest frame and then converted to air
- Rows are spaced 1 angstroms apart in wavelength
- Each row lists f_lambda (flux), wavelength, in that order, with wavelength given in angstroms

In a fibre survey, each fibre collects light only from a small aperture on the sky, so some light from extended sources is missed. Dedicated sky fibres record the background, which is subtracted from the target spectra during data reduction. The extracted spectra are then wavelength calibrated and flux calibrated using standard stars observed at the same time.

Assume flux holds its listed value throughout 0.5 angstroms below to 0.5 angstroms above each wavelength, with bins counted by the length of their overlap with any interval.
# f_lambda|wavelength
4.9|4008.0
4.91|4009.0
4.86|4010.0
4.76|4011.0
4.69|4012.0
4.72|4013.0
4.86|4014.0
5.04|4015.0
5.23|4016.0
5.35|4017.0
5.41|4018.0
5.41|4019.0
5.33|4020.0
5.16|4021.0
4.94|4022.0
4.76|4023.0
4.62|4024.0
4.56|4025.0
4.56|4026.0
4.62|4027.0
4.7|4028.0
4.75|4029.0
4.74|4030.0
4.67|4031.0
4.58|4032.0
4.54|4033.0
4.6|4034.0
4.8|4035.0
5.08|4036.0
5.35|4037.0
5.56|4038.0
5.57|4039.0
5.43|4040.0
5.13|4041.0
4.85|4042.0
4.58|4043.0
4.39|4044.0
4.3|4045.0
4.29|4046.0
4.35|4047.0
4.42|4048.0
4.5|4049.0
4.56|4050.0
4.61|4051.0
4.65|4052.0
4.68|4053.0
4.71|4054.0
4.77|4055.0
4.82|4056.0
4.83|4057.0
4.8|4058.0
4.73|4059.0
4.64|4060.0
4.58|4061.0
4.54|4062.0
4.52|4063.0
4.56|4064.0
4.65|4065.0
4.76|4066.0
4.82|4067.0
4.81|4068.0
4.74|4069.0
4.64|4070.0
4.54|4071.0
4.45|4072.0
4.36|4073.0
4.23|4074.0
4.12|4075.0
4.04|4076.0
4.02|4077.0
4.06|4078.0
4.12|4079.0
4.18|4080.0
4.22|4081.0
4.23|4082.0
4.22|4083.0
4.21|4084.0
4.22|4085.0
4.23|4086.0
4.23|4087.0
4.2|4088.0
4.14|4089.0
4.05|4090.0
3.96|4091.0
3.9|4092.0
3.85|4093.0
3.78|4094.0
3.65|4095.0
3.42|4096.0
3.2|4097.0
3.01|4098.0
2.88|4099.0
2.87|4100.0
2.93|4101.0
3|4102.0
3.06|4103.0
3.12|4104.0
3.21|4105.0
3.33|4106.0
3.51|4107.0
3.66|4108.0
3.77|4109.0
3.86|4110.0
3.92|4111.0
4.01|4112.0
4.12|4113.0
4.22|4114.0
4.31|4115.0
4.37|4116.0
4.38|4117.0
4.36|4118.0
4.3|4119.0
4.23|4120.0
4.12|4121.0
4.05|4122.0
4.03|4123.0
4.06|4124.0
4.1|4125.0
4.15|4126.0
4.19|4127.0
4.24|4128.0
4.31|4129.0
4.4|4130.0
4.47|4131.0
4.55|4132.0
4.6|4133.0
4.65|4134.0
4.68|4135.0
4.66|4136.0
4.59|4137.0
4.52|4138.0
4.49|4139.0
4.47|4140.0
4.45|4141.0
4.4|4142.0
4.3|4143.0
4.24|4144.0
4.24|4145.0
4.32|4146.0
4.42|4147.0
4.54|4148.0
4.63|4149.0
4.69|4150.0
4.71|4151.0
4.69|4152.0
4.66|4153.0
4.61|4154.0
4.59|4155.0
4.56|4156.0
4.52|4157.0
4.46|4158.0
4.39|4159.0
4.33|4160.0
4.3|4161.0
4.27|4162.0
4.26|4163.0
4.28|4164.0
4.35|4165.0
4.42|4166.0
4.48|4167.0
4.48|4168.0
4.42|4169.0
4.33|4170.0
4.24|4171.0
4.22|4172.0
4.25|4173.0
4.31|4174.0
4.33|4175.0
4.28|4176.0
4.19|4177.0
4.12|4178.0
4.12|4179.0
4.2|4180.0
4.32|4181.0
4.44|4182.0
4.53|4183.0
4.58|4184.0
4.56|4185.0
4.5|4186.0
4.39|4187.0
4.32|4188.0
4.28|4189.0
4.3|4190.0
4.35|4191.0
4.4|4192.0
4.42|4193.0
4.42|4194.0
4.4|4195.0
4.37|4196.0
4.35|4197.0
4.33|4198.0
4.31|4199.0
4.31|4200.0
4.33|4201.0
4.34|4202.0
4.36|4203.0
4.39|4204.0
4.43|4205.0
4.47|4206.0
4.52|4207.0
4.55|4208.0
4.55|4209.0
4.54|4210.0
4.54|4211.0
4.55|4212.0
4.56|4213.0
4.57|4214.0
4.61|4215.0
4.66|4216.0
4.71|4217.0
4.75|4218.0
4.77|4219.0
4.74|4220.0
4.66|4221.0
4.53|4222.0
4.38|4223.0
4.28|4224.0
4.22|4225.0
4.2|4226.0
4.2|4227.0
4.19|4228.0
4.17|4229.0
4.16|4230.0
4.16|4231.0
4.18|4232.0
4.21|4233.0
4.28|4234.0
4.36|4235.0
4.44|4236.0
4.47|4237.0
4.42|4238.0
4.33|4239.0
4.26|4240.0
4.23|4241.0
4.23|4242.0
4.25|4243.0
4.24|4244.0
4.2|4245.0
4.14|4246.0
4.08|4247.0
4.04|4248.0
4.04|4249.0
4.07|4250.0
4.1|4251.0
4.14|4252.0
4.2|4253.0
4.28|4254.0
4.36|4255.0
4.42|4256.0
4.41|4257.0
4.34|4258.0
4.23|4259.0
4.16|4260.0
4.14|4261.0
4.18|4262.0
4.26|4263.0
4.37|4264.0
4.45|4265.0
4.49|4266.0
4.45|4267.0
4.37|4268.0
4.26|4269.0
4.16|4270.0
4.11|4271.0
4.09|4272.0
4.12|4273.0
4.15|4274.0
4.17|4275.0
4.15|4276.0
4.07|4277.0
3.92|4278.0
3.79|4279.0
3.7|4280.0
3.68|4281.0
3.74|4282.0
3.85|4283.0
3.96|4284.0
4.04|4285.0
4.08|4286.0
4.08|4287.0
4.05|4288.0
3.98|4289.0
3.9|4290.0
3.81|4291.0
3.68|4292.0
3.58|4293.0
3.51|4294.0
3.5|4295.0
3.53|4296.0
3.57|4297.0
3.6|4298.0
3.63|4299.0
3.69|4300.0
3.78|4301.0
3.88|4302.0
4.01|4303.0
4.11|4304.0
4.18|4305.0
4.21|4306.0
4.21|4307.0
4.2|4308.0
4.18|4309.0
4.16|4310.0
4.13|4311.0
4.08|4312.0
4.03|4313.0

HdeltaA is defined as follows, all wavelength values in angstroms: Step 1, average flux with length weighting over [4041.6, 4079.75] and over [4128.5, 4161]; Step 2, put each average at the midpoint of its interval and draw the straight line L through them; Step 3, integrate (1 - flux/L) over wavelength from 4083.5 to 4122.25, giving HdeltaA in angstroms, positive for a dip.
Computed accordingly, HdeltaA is 6.26 angstroms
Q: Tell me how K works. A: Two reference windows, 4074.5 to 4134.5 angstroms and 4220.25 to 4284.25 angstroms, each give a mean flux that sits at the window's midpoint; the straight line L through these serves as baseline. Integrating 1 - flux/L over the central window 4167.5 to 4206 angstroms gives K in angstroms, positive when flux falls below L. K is -2.5 angstroms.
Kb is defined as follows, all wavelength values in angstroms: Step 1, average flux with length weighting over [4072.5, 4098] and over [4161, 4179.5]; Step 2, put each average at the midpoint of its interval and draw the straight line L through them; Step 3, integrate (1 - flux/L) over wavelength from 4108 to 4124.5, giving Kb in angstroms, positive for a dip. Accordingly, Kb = 0.0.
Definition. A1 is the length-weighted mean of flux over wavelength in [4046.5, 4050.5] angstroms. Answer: 4.46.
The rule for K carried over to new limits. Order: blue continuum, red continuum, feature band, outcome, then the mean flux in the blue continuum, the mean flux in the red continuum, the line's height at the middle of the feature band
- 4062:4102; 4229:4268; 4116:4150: -2.0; 4.07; 4.26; 4.13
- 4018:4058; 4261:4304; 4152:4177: -0.1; 4.8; 3.97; 4.37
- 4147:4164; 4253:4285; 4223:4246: 0.0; 4.5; 4.15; 4.26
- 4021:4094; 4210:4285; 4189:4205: -0.1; 4.55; 4.26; 4.34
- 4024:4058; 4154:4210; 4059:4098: 3.5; 4.74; 4.38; 4.65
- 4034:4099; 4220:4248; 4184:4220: -1.3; 4.42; 4.28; 4.31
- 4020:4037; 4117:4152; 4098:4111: 3.5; 4.77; 4.39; 4.5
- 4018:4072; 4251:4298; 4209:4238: -1.6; 4.76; 4.05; 4.21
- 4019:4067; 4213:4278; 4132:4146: 0.2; 4.76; 4.3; 4.54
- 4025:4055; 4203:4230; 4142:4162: 0.4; 4.74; 4.48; 4.58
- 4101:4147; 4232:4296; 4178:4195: -1.0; 4.12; 4.12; 4.12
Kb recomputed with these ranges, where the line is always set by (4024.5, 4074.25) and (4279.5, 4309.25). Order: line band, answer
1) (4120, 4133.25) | 0.6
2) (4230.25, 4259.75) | -1.6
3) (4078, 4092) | 1.3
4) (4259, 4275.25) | -1.2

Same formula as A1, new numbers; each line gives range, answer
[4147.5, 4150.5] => 4.62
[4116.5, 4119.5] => 4.35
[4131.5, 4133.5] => 4.57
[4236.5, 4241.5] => 4.34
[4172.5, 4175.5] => 4.3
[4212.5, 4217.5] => 4.62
